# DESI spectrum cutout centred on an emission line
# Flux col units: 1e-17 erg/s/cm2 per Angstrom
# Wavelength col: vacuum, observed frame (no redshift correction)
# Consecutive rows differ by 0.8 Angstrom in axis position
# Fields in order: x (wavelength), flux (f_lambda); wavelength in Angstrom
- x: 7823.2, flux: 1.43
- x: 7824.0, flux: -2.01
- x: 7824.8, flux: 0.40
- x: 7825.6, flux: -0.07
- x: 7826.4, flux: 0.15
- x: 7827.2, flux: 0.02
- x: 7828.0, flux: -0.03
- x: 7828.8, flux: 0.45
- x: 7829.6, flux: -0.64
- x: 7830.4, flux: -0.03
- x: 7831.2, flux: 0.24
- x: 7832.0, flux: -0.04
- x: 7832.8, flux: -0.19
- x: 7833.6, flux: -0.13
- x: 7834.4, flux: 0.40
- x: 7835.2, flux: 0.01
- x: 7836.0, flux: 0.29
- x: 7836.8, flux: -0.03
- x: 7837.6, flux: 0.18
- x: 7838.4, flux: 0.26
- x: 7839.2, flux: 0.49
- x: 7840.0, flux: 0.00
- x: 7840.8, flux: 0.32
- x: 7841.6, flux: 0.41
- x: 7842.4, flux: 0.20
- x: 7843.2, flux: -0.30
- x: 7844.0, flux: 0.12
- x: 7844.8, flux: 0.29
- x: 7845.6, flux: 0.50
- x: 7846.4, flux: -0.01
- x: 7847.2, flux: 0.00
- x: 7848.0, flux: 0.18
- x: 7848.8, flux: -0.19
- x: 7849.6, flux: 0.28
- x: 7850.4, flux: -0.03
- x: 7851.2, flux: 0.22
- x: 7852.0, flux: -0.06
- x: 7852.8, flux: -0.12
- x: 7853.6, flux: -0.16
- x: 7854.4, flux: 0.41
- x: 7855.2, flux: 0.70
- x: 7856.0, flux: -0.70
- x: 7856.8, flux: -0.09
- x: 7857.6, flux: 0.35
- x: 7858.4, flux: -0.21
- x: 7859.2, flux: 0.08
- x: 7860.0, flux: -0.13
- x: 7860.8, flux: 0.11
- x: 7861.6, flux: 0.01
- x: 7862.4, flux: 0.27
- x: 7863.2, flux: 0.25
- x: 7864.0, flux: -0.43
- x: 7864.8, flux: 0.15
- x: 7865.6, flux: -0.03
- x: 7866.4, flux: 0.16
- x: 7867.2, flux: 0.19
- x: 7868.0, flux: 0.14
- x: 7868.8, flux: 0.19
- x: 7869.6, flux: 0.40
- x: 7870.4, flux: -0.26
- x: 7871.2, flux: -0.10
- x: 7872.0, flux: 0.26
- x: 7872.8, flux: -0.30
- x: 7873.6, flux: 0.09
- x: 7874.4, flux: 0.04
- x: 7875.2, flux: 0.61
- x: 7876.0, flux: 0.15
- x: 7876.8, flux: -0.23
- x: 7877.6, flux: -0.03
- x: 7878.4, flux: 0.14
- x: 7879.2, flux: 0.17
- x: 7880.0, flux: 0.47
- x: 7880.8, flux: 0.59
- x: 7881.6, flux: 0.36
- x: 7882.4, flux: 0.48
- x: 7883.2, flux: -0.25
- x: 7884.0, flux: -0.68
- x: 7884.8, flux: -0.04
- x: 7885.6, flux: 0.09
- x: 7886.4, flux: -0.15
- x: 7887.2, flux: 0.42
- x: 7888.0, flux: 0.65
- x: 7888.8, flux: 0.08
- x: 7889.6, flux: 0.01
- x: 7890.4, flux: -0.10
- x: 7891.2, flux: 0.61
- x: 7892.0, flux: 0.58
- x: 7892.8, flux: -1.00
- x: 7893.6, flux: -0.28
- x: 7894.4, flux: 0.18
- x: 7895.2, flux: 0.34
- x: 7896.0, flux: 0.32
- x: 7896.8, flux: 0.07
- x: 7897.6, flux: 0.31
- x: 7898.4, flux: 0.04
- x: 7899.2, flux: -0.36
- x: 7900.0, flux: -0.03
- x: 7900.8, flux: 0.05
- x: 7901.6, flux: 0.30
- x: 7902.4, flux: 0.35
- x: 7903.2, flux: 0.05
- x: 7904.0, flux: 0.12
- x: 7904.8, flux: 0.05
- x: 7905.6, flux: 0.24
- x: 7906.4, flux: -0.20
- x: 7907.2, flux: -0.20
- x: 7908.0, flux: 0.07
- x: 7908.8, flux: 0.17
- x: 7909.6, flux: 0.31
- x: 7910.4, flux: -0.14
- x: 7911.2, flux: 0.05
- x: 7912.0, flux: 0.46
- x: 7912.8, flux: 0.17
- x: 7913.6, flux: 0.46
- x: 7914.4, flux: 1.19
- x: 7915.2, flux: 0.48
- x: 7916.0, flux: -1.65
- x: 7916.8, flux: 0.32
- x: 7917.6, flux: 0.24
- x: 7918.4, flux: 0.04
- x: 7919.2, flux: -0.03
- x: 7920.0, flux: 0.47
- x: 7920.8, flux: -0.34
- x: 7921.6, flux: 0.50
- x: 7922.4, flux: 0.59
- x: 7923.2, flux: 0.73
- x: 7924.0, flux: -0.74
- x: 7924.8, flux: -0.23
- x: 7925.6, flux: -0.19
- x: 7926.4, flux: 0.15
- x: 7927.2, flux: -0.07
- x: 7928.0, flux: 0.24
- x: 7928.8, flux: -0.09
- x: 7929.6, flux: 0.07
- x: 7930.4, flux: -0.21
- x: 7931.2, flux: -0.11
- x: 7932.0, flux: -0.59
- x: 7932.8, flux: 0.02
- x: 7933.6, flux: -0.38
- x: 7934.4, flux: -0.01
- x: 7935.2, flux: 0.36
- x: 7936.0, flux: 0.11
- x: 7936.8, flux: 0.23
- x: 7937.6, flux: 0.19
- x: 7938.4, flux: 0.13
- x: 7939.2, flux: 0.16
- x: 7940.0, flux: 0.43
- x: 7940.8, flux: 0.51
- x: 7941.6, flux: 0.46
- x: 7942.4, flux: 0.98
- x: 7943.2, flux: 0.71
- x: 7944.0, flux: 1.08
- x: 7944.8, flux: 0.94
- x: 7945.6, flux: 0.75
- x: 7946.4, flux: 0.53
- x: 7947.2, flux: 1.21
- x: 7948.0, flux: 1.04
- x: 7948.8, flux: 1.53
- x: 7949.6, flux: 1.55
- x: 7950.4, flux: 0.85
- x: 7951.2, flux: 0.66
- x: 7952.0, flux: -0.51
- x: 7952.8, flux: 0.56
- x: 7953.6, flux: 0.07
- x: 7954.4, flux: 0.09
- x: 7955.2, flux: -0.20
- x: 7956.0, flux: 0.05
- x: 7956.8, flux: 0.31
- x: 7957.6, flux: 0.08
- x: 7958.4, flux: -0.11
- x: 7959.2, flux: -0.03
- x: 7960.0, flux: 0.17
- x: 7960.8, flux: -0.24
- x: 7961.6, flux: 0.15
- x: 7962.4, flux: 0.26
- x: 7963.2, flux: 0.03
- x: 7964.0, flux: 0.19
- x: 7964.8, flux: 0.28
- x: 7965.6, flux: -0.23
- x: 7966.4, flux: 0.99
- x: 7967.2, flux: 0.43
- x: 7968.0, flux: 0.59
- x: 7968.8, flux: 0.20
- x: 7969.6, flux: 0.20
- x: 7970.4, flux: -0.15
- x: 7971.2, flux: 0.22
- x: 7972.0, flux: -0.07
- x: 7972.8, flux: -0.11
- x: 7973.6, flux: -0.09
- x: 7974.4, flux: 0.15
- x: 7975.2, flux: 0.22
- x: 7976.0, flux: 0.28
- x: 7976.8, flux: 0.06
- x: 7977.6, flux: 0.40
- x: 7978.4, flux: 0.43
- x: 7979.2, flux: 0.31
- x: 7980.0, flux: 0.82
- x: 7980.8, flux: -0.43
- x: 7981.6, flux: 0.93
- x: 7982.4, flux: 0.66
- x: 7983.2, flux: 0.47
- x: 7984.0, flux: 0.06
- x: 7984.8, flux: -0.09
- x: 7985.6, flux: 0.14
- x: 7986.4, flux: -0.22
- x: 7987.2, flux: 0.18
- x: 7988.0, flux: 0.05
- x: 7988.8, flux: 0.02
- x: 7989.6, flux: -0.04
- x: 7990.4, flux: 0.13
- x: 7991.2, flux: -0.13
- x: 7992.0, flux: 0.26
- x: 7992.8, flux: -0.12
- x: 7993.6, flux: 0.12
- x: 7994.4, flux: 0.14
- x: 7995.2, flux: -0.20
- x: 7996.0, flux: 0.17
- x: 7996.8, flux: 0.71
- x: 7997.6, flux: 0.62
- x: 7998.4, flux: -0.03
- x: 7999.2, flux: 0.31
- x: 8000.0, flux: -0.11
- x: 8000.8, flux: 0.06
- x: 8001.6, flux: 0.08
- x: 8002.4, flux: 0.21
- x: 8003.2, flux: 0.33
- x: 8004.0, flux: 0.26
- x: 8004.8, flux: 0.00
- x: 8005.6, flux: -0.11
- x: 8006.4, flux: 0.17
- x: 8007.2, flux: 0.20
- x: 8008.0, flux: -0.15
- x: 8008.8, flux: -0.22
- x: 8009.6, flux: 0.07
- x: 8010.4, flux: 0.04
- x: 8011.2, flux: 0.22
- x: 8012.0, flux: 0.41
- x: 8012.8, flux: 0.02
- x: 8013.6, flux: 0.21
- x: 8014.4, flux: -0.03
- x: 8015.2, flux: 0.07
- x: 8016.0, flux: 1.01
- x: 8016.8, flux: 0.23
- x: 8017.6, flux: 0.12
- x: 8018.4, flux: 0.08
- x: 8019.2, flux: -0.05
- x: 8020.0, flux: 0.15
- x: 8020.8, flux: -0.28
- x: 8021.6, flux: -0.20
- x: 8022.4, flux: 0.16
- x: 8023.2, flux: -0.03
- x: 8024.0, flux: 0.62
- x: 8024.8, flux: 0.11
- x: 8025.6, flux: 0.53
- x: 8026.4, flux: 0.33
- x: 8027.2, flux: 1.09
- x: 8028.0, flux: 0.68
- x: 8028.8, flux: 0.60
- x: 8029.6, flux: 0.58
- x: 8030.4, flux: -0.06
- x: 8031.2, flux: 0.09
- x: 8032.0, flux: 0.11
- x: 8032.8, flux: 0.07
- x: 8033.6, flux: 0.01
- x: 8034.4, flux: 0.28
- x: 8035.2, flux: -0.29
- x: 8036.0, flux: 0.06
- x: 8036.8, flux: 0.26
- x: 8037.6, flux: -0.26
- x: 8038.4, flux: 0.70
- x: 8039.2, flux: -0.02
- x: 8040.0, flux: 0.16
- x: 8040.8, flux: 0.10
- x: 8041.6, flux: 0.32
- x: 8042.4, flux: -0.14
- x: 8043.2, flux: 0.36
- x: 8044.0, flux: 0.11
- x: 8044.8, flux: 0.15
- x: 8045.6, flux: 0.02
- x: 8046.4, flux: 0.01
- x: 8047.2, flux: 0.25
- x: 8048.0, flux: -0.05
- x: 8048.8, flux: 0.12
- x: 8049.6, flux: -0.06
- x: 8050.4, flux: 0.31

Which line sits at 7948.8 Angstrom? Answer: [O II]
